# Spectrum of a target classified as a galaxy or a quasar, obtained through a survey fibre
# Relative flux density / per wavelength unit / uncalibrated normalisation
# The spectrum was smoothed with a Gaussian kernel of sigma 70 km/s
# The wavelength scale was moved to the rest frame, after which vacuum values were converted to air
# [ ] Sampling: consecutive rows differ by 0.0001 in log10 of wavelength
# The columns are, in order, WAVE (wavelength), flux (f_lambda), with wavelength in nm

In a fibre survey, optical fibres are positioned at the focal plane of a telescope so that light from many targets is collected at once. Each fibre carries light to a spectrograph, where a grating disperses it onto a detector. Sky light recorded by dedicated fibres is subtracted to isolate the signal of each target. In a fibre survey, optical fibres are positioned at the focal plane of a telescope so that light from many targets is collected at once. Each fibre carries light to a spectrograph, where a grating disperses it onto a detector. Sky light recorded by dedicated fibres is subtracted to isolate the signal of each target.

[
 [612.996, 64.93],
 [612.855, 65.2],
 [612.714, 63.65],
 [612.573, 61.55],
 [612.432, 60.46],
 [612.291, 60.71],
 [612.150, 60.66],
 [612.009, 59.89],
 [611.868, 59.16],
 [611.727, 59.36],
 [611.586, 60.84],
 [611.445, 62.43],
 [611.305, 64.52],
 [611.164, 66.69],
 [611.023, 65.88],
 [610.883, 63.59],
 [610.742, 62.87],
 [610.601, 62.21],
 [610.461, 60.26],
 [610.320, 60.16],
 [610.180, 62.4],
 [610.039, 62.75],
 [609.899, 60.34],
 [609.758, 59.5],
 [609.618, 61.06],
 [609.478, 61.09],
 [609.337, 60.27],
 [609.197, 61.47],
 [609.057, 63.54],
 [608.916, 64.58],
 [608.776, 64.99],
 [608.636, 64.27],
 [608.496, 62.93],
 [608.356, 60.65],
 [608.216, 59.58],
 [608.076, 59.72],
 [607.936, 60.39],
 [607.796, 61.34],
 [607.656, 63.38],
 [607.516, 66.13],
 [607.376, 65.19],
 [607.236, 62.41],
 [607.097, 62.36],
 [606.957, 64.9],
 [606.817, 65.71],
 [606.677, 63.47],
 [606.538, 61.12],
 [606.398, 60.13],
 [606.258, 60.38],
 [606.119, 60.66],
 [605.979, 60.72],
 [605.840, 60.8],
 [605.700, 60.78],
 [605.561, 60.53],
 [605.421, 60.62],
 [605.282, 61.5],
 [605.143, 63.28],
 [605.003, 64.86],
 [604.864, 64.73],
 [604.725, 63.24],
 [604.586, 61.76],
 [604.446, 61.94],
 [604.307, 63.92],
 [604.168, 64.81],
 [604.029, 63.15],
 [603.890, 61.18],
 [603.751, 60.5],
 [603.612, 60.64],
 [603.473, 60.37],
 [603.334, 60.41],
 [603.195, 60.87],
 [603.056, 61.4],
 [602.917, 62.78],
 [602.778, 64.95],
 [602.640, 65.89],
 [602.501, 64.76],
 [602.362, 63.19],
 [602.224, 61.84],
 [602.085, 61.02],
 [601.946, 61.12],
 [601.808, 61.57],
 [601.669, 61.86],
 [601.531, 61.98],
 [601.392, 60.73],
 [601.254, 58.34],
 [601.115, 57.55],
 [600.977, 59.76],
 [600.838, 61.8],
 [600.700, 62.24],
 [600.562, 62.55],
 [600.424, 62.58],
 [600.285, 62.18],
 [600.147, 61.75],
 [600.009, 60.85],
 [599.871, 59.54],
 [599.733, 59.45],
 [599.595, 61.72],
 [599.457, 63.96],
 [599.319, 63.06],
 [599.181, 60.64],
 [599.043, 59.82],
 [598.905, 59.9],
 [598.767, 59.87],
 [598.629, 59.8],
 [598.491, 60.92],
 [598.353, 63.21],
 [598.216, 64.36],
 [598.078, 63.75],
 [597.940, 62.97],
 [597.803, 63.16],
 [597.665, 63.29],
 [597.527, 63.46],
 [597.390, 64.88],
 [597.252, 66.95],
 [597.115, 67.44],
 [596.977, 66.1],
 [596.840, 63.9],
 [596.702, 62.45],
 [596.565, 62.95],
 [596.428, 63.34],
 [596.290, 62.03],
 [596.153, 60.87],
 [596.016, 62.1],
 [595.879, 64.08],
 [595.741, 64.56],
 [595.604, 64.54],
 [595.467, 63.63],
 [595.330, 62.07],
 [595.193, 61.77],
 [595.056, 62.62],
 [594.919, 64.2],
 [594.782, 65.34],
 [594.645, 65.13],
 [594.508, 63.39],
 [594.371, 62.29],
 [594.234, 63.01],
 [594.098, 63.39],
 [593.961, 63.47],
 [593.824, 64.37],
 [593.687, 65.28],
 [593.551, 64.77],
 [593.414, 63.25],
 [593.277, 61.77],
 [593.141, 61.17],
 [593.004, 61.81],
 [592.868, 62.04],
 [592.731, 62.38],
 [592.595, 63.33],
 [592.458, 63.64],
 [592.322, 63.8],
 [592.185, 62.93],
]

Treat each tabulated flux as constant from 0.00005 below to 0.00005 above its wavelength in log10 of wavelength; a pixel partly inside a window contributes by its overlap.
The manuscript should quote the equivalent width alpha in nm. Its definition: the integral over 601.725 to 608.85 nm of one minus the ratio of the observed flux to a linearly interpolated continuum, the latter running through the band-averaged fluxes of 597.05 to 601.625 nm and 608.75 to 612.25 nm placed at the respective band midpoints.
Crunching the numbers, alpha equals -0.04 nm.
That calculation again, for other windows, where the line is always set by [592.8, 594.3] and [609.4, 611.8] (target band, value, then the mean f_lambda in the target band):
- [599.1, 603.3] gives 0.065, 61.7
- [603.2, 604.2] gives 0.018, 61.4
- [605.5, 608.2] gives 0.011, 62.1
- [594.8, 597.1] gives -0.013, 63.3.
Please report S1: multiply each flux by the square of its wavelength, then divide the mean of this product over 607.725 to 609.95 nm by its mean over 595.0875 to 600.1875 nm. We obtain 1.0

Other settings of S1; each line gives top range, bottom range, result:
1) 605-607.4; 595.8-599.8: 1.02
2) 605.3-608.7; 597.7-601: 1.03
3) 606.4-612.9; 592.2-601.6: 1.04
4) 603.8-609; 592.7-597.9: 1.02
